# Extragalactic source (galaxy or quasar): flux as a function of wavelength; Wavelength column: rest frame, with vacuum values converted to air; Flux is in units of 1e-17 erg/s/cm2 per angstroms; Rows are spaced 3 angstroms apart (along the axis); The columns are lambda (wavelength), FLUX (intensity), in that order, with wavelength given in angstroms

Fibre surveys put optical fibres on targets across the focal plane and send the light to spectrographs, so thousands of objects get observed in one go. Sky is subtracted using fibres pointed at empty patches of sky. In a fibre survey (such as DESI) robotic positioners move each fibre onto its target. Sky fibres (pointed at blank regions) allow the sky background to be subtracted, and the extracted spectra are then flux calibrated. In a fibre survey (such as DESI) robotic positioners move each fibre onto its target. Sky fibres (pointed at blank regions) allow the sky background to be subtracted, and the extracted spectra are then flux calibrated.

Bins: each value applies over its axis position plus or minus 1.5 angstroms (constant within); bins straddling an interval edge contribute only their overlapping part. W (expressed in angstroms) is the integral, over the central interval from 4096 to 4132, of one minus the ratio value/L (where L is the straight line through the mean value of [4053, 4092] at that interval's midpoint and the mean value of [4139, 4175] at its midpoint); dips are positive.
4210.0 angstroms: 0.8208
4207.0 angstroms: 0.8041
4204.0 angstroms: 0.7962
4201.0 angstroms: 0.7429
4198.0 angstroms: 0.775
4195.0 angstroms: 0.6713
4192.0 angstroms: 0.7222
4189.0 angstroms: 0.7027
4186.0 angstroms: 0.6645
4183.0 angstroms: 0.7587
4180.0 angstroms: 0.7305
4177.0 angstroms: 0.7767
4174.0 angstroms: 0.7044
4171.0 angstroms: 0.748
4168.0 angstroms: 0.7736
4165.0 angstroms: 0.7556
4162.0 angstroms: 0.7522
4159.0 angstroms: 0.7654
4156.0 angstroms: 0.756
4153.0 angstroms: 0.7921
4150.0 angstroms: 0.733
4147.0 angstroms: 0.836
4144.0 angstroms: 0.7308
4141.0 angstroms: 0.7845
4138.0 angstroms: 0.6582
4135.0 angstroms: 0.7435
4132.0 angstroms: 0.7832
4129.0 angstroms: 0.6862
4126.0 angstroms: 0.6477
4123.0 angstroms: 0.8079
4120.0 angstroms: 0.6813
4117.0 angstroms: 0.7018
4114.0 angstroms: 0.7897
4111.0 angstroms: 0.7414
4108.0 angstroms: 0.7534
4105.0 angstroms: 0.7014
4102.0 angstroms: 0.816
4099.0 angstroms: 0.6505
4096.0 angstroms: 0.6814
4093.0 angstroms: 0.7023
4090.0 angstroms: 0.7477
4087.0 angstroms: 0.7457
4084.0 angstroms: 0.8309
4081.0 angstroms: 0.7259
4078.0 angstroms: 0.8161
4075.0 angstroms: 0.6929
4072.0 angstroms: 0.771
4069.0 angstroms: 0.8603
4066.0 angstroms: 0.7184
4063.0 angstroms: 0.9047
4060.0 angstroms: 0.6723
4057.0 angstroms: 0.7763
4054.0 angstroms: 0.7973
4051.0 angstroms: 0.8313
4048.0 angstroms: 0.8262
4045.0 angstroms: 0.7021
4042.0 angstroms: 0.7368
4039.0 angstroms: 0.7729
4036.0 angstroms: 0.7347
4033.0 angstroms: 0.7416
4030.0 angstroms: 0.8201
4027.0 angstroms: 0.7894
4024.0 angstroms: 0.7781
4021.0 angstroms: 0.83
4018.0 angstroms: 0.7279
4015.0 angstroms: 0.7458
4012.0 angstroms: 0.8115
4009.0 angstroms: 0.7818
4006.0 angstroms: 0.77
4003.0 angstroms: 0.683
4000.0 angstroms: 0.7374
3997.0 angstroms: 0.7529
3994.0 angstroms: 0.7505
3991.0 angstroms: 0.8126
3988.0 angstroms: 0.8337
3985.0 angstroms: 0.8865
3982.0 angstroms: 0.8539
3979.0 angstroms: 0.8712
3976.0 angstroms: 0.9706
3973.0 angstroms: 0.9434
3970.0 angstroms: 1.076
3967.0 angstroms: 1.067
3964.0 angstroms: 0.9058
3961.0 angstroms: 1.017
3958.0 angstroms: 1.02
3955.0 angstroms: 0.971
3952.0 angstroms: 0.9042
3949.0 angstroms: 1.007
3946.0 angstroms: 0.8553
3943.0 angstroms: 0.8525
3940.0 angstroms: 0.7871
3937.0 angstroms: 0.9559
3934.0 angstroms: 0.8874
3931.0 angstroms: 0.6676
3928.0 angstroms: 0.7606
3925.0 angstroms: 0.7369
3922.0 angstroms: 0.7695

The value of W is 1.91 angstroms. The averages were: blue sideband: 0.773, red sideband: 0.76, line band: 0.726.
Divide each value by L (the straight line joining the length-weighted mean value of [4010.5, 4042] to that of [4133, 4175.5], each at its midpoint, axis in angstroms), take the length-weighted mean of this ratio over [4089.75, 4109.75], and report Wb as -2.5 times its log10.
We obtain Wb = 0.06 mag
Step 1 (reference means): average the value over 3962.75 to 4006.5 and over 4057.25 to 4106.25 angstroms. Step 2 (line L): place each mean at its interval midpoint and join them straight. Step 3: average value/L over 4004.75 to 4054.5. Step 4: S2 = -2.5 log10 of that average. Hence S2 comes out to 0.05 mag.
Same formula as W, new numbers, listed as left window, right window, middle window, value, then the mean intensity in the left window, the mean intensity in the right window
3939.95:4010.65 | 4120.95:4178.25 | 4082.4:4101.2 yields 1.5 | 0.881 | 0.748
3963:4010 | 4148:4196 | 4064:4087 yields 0.7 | 0.856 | 0.74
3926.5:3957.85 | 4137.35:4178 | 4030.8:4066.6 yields 2.0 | 0.872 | 0.756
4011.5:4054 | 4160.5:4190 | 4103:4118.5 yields 0.3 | 0.775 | 0.737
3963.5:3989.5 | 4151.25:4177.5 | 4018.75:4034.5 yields 1.8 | 0.935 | 0.757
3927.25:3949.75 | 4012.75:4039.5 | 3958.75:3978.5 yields -4.1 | 0.844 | 0.772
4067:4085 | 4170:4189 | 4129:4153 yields -0.1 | 0.78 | 0.728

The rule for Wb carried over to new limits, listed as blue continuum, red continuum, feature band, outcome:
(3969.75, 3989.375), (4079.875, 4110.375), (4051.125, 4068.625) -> 0.01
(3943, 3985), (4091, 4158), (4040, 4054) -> 0.09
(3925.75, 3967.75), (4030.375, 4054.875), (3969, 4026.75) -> 0.02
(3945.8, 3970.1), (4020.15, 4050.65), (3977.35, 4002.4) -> 0.11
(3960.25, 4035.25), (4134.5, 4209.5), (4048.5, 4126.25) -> 0.05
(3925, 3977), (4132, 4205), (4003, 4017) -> 0.14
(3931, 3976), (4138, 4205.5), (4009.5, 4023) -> 0.14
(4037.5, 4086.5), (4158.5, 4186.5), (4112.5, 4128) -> 0.05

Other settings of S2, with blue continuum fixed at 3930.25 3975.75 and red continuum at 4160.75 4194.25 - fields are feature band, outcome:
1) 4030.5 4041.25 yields 0.140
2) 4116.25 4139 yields 0.091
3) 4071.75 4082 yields 0.101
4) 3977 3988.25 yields 0.046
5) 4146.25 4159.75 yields -0.026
